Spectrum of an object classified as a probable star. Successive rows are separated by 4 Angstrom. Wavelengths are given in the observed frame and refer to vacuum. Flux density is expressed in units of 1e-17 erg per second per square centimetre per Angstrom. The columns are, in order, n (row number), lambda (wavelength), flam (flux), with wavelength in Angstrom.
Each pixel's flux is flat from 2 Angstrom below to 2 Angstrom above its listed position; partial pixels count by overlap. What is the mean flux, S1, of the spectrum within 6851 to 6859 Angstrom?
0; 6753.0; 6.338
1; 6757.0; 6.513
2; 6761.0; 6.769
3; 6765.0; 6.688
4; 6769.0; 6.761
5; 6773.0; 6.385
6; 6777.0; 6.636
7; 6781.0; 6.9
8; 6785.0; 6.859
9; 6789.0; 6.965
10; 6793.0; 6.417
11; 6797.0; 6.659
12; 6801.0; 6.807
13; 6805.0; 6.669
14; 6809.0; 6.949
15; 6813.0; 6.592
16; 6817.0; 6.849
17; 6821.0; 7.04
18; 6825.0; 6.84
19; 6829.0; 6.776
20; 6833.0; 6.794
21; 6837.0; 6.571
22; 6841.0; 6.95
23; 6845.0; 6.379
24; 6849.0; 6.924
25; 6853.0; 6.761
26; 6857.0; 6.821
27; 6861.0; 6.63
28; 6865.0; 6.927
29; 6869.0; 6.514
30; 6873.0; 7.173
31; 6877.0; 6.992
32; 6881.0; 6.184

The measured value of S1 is 6.79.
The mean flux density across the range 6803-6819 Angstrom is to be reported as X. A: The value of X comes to 6.76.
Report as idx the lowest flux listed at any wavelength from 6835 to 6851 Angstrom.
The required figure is 6.379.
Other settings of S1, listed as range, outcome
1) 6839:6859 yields 6.77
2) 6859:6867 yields 6.78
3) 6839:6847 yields 6.66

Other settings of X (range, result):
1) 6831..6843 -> 6.77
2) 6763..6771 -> 6.72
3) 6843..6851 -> 6.65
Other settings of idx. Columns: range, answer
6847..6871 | 6.514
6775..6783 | 6.636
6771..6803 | 6.385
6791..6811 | 6.417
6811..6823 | 6.592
